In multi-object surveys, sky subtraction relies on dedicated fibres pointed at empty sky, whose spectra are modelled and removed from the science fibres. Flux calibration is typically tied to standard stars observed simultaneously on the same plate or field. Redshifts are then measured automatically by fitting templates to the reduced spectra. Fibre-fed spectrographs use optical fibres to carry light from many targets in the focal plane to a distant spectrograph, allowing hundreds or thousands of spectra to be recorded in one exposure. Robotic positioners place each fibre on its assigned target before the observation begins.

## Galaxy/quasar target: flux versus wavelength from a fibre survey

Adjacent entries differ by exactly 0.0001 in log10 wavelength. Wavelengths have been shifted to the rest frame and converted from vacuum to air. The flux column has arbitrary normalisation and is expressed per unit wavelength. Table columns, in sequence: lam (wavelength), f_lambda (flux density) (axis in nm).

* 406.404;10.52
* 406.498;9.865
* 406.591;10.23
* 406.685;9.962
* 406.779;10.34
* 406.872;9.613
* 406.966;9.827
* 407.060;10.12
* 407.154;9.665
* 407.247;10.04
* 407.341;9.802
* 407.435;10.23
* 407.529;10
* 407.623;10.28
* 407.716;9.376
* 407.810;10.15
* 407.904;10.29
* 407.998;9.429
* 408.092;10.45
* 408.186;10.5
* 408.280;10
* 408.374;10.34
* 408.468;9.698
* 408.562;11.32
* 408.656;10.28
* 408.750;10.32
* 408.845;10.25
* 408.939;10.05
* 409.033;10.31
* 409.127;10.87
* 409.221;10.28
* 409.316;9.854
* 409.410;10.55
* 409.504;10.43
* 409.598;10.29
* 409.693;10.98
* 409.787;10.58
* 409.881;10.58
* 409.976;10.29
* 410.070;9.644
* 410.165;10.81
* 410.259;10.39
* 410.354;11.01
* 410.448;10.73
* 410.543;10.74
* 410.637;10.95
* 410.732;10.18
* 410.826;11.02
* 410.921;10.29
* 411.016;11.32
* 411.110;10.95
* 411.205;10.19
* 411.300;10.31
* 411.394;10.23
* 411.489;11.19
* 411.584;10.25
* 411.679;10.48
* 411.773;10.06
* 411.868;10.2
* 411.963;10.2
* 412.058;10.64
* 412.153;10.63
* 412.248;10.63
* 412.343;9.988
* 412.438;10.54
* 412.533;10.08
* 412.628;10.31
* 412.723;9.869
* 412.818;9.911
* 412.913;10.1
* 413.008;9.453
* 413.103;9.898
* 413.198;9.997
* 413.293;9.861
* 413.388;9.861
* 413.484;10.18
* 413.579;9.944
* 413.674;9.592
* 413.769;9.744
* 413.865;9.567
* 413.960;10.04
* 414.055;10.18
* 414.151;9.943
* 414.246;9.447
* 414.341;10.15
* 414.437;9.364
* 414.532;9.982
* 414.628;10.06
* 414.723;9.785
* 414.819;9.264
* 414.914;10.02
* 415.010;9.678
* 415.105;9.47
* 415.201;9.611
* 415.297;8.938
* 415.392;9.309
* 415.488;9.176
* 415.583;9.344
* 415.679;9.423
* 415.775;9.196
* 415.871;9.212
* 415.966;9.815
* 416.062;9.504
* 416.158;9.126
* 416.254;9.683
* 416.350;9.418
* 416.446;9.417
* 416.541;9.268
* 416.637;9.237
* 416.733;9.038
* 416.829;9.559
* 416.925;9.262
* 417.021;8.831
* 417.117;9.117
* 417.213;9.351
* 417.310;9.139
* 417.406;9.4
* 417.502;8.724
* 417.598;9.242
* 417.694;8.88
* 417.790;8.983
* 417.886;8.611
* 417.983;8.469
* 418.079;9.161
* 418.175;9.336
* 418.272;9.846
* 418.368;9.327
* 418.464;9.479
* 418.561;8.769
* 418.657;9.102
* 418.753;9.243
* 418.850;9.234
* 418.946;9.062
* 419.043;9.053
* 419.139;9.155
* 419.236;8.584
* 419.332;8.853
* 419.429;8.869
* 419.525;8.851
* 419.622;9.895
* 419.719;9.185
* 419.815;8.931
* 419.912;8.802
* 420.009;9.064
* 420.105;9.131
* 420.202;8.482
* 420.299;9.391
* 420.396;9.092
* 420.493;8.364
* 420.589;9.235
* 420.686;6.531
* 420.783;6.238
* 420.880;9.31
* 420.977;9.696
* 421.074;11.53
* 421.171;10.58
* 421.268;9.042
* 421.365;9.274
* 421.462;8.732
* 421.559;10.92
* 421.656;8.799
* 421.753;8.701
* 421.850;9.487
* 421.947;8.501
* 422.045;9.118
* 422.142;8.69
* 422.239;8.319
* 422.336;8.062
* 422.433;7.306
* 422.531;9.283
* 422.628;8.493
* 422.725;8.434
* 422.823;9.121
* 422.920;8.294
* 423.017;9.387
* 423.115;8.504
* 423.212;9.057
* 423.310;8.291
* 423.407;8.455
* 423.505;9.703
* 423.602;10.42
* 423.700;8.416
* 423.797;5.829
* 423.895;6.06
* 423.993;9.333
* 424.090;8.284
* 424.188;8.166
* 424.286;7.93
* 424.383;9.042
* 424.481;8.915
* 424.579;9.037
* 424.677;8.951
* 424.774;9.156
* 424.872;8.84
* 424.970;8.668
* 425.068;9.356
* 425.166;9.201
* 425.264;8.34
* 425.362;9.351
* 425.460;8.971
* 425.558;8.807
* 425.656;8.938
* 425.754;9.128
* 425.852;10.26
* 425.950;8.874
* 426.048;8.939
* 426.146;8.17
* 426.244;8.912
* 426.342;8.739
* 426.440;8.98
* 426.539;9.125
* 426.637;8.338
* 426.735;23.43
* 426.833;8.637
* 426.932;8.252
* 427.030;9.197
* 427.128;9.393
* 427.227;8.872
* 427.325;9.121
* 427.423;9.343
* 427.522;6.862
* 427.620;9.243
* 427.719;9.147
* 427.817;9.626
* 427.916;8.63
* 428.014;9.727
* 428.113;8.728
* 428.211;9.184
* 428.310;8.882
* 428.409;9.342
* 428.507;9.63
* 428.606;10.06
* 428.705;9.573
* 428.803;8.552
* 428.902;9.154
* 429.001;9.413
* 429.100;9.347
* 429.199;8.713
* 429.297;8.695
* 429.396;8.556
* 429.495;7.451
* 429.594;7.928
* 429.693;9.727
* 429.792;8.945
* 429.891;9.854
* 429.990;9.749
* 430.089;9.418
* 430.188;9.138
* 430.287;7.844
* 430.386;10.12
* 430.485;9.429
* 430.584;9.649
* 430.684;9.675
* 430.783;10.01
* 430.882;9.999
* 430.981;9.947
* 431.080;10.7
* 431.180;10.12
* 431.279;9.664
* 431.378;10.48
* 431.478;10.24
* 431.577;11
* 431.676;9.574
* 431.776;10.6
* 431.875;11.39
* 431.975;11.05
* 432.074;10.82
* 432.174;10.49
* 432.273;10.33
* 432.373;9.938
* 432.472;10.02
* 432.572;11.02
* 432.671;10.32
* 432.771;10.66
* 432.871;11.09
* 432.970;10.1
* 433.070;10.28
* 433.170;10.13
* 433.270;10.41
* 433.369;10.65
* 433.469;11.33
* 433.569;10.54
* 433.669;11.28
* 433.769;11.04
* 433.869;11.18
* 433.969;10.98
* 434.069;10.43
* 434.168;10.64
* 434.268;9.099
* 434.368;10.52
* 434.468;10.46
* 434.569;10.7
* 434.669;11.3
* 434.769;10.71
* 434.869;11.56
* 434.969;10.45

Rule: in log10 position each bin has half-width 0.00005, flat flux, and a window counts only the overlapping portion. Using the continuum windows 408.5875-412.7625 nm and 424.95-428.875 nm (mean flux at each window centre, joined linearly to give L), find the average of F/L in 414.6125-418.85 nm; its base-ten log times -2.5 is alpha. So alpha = 0.09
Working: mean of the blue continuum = 10.5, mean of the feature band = 9.28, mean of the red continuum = 9.37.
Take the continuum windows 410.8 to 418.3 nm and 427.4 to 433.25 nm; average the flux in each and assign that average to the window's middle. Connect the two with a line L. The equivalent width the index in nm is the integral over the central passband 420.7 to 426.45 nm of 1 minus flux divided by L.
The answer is 0.515 nm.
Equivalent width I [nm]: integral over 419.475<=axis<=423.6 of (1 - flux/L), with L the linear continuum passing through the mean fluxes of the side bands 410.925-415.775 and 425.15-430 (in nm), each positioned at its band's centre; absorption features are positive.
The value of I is 0.28 nm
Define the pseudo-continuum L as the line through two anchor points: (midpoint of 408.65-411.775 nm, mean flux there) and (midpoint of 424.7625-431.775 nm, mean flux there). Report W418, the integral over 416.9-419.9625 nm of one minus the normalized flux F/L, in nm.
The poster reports 0.281 nm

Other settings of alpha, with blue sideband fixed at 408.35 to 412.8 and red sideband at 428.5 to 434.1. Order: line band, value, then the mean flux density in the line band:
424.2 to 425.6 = 0.14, 8.88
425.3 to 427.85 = 0.07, 9.48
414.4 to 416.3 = 0.09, 9.5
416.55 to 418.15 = 0.14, 9.07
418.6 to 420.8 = 0.16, 8.84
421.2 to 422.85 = 0.15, 8.86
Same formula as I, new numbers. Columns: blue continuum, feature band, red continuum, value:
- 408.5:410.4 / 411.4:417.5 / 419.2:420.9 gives -0.07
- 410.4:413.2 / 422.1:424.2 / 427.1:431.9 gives 0.28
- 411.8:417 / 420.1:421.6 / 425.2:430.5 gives 0.07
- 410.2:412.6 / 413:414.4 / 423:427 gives 0.06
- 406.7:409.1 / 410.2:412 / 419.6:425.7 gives -0.13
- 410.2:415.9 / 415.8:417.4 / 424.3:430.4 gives 0.09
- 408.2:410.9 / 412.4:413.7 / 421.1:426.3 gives 0.01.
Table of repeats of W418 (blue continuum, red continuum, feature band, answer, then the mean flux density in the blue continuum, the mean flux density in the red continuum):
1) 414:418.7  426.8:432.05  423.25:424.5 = 0.14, 9.36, 9.4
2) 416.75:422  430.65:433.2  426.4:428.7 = 0.06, 9.08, 10.4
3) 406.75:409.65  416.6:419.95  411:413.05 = -0.12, 10.2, 9.1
